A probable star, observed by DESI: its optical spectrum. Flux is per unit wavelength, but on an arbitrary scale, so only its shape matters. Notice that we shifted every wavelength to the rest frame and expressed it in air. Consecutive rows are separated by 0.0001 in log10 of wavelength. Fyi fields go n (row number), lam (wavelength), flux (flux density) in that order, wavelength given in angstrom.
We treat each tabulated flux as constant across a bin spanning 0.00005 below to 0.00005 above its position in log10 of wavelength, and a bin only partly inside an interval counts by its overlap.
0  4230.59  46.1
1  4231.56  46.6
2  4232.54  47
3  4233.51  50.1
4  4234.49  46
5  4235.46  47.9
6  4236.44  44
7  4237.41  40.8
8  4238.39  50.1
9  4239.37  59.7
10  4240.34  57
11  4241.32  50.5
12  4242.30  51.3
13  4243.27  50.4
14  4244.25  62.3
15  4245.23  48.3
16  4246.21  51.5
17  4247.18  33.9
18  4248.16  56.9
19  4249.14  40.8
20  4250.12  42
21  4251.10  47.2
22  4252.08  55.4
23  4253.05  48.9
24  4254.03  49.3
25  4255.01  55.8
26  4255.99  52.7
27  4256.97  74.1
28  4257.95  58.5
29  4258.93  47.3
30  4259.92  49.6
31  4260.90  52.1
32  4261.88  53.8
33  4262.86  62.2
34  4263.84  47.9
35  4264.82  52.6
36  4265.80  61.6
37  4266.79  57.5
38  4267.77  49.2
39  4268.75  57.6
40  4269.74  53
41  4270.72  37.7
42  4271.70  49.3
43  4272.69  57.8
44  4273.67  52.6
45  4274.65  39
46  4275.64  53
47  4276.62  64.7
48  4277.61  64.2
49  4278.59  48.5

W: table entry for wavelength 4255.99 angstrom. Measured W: 52.7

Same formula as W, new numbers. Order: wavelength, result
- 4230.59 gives 46.1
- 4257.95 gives 58.5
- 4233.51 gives 50.1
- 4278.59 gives 48.5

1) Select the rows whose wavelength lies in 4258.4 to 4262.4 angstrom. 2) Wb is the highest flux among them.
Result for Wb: 53.8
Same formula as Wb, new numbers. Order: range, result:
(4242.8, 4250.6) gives 62.3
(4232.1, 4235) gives 50.1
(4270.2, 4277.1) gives 64.7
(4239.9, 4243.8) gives 57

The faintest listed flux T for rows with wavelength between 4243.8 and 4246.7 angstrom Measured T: 48.3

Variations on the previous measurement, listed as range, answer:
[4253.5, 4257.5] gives 49.3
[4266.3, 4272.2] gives 37.7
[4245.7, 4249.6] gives 33.9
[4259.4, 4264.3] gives 47.9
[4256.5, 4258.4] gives 58.5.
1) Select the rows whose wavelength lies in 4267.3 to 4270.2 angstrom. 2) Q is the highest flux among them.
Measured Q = 57.6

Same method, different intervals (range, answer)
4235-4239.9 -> 59.7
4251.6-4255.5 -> 55.8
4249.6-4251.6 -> 47.2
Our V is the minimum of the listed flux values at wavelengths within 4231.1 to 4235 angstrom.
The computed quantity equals 46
